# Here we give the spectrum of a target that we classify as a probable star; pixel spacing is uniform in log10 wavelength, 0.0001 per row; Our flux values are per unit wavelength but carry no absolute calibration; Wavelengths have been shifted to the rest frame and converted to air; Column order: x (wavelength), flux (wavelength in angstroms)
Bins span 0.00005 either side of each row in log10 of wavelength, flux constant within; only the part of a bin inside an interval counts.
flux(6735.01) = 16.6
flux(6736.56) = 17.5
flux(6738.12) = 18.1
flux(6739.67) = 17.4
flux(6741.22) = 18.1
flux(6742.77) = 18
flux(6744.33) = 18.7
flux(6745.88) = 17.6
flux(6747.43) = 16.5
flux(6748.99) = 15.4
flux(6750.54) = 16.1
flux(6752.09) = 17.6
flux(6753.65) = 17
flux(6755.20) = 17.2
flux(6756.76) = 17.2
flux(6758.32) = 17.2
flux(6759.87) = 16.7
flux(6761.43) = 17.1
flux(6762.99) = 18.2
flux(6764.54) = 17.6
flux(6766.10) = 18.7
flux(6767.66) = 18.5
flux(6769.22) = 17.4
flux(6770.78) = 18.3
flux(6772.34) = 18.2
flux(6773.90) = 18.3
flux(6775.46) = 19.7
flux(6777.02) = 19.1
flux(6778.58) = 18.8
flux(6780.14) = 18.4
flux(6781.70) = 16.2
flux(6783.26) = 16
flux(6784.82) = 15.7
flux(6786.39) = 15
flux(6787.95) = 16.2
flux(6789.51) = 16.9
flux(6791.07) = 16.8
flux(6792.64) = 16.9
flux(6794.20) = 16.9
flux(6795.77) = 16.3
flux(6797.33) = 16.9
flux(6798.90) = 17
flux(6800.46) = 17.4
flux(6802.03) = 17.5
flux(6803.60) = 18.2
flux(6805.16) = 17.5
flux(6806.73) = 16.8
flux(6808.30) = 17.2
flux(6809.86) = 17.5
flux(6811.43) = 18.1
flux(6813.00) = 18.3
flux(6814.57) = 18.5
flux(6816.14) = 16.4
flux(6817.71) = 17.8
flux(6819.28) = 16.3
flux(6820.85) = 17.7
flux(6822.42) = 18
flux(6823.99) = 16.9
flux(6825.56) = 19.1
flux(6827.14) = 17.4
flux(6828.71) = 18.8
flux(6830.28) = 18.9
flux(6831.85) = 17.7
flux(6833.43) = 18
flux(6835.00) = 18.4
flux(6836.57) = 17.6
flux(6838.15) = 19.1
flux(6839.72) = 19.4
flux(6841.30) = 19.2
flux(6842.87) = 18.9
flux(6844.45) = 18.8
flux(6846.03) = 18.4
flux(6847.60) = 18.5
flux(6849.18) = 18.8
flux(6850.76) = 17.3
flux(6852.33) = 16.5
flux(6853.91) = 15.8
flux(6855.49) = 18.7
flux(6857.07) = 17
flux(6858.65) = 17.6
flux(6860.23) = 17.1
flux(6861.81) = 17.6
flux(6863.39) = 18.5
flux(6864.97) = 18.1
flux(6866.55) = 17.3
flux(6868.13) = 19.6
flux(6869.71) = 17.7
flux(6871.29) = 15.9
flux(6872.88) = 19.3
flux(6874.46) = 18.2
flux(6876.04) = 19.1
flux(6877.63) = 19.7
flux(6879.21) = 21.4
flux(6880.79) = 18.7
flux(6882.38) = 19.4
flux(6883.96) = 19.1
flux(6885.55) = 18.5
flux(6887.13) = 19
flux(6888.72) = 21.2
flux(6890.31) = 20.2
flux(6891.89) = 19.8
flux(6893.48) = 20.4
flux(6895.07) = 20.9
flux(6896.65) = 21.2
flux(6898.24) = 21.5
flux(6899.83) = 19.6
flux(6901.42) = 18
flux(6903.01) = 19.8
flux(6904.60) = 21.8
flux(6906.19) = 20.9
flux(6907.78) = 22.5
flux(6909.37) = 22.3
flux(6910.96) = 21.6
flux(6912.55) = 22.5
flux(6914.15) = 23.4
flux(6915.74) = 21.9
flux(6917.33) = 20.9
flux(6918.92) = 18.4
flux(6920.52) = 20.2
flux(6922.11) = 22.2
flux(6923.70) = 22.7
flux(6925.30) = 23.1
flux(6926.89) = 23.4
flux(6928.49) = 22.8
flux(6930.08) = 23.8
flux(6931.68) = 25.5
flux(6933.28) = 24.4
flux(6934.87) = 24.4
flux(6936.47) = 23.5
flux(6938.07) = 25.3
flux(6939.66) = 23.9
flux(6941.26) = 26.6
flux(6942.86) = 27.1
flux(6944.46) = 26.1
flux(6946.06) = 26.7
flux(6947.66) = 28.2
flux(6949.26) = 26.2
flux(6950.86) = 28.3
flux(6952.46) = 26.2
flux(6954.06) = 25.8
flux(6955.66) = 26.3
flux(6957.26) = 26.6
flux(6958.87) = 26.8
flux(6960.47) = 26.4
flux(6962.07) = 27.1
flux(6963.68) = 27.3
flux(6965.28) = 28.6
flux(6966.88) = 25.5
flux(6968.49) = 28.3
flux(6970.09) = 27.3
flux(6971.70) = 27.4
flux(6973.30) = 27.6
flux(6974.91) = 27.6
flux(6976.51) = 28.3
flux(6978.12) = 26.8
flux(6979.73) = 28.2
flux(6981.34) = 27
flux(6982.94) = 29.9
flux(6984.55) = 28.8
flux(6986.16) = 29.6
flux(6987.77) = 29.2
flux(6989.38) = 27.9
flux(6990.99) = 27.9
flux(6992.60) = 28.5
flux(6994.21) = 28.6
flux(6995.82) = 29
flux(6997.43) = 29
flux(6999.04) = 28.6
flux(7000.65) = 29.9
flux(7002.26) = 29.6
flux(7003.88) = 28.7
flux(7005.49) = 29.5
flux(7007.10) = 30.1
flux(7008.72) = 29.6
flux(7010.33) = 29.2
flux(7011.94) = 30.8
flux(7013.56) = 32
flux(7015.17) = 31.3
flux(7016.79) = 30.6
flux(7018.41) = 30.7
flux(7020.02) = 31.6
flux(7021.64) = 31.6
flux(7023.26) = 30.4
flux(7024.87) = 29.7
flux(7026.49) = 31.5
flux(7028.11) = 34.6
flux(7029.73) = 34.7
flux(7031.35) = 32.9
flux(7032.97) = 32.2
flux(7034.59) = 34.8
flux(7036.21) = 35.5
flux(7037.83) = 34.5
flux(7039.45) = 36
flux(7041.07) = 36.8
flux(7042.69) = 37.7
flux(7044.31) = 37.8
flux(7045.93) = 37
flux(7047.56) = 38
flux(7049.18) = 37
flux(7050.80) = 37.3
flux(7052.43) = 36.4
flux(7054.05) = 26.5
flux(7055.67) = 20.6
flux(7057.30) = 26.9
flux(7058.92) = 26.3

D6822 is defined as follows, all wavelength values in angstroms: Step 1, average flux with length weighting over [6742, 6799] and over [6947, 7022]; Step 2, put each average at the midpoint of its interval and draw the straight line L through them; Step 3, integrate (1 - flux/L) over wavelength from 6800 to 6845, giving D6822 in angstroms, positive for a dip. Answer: 4.6 angstroms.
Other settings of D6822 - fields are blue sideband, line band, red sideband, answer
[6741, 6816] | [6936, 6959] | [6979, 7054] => 1.1 angstroms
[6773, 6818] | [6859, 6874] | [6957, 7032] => 2.6 angstroms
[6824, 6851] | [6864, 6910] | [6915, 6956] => 3.8 angstroms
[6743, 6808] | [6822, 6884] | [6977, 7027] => 9.2 angstroms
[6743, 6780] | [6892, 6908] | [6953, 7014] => 2.5 angstroms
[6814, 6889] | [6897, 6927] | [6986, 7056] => 2.3 angstroms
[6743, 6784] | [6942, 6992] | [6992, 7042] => 2.1 angstroms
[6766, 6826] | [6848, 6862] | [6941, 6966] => 2.4 angstroms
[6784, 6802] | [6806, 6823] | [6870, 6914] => -0.2 angstroms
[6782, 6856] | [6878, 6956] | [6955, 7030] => 5.0 angstroms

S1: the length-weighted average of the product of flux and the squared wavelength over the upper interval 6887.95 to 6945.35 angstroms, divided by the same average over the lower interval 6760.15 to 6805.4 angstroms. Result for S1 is 1.33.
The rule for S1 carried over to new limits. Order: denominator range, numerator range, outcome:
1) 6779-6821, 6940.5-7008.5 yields 1.72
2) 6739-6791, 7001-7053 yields 2.05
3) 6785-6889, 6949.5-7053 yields 1.78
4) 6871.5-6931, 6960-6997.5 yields 1.38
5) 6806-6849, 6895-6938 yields 1.25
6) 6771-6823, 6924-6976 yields 1.57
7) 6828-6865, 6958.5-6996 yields 1.60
